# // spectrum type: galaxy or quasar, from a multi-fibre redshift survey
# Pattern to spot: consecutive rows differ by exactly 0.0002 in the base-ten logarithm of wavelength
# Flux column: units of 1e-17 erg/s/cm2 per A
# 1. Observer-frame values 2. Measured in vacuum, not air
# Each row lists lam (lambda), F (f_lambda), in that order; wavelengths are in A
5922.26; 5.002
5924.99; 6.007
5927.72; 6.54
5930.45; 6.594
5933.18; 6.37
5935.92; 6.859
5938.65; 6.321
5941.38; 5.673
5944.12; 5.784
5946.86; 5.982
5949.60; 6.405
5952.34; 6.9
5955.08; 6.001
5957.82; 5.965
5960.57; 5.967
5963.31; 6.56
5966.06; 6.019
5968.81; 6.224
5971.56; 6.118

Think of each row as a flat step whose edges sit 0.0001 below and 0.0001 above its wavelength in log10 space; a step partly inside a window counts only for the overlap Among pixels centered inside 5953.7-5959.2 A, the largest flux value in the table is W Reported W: 6.001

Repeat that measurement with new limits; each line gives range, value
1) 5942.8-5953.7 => 6.9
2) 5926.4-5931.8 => 6.594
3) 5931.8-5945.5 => 6.859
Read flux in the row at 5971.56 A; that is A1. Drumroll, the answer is 6.118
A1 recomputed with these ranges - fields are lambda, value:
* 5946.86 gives 5.982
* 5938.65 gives 6.321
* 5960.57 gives 5.967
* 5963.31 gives 6.56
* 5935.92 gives 6.859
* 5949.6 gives 6.405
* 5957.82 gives 5.965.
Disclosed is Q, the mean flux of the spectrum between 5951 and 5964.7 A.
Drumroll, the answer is 6.28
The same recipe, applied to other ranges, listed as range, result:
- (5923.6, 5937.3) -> 6.47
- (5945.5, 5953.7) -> 6.43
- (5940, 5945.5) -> 5.73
